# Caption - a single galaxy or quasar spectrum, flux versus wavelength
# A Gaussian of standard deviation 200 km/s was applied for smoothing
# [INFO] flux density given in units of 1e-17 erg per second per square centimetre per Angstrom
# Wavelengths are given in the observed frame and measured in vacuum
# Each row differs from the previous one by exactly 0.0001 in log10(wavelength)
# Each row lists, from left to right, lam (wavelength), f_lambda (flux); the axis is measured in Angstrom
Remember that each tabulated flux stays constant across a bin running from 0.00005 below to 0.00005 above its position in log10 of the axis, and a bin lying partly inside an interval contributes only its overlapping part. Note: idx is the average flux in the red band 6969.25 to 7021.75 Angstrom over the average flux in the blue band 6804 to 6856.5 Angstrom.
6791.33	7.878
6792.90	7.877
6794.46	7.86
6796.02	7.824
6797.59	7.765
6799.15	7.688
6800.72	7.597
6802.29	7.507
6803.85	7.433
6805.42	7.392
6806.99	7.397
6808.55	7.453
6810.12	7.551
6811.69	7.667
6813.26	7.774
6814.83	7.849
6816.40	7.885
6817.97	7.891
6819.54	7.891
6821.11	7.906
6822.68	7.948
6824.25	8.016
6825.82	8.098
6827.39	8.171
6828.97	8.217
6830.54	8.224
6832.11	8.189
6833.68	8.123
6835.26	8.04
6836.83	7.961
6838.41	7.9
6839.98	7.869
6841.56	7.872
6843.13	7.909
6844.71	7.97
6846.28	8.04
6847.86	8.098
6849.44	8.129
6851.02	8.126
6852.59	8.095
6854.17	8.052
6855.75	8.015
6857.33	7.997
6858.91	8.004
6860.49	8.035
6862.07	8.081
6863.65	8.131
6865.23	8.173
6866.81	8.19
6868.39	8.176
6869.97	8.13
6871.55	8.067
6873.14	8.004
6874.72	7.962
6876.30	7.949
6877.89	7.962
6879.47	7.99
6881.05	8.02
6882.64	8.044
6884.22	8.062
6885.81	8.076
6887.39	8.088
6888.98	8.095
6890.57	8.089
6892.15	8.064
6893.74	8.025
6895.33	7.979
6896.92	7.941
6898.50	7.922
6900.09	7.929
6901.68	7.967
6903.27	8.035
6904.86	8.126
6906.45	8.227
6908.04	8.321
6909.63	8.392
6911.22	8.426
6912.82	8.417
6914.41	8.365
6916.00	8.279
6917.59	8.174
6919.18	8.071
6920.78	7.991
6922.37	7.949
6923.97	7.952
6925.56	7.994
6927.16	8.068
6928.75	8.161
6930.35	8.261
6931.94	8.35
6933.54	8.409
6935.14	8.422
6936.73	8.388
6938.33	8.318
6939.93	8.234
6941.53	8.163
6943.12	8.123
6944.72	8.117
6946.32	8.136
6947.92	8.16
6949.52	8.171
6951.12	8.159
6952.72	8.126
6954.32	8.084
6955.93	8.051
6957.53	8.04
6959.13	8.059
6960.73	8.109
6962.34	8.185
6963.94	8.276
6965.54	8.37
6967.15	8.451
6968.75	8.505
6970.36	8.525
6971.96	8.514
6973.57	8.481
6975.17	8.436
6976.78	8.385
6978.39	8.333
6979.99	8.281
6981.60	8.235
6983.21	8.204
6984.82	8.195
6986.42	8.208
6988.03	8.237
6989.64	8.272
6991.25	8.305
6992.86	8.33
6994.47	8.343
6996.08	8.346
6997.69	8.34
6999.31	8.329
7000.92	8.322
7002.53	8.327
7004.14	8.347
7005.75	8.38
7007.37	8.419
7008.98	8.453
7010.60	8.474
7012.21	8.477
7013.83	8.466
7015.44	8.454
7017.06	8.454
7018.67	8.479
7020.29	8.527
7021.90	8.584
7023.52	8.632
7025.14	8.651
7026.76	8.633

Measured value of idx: 1.06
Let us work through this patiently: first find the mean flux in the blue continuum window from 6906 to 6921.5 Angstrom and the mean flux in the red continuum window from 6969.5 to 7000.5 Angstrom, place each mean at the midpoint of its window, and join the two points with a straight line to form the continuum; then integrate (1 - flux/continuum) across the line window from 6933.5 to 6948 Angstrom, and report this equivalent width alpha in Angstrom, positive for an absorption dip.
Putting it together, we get 0.1 Angstrom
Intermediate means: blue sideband 8.27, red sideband 8.33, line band 8.24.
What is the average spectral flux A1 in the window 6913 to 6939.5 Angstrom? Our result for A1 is 8.2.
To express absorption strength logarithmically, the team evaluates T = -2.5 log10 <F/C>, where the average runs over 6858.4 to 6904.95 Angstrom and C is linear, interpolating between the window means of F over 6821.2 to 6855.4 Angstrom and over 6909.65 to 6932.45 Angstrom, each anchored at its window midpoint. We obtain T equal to 0.010 mag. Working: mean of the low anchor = 8.05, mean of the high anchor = 8.18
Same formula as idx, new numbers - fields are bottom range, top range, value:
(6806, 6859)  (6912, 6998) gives 1.04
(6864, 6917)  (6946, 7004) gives 1.02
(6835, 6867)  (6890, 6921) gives 1.01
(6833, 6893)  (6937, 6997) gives 1.03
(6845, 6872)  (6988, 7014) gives 1.03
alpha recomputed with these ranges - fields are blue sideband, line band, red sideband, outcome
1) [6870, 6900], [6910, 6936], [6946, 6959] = -0.4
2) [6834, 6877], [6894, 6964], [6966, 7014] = 0.5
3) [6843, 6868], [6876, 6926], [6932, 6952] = 0.4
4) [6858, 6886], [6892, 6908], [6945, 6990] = 0.2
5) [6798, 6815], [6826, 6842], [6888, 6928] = -0.7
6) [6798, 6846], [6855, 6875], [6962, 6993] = -0.2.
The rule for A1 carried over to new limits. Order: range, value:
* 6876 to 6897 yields 8.03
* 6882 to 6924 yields 8.11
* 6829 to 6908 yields 8.05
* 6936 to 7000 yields 8.26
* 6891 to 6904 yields 7.99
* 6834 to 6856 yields 8.01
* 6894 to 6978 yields 8.2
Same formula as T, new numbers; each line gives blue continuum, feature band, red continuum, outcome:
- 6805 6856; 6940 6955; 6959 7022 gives 0.01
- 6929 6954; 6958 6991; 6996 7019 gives 0.00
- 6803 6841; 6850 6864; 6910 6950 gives -0.01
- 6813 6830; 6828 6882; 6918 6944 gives 0.00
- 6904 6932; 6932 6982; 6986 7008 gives 0.00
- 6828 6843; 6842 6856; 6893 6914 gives 0.00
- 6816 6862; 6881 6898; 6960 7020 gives 0.01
